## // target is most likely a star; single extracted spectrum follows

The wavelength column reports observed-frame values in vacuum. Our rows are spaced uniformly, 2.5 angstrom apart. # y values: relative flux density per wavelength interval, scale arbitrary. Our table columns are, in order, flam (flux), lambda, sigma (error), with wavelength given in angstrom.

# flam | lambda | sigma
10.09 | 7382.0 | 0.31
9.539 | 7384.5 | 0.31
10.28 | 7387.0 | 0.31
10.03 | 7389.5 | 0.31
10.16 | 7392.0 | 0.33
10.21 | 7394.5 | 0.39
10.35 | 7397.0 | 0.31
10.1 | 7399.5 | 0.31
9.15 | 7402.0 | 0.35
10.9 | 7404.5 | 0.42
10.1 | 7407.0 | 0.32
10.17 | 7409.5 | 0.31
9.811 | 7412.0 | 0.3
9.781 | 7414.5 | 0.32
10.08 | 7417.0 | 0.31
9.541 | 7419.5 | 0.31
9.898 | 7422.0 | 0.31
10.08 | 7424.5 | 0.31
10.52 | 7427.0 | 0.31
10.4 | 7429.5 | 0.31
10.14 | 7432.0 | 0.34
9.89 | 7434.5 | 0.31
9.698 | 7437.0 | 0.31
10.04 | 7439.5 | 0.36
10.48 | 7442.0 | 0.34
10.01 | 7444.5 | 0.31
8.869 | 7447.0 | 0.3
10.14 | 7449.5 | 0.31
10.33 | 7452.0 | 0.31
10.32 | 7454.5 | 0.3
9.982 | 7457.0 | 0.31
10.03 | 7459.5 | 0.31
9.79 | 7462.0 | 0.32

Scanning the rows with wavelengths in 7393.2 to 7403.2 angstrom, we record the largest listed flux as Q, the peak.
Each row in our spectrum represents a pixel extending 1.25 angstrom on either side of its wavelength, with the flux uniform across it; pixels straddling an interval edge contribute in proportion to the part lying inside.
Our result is 10.35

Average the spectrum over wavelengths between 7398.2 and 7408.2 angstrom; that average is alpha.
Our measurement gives 10.1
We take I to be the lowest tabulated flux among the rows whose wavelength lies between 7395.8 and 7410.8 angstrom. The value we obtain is 9.15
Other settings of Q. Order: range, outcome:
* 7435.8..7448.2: 10.48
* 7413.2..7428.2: 10.52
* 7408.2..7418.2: 10.17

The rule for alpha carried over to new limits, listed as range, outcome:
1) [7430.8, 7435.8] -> 10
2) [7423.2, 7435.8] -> 10.2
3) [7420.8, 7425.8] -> 10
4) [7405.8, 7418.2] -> 9.99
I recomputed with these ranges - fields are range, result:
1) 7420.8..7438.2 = 9.698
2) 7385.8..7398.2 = 10.03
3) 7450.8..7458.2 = 9.982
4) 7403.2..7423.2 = 9.541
